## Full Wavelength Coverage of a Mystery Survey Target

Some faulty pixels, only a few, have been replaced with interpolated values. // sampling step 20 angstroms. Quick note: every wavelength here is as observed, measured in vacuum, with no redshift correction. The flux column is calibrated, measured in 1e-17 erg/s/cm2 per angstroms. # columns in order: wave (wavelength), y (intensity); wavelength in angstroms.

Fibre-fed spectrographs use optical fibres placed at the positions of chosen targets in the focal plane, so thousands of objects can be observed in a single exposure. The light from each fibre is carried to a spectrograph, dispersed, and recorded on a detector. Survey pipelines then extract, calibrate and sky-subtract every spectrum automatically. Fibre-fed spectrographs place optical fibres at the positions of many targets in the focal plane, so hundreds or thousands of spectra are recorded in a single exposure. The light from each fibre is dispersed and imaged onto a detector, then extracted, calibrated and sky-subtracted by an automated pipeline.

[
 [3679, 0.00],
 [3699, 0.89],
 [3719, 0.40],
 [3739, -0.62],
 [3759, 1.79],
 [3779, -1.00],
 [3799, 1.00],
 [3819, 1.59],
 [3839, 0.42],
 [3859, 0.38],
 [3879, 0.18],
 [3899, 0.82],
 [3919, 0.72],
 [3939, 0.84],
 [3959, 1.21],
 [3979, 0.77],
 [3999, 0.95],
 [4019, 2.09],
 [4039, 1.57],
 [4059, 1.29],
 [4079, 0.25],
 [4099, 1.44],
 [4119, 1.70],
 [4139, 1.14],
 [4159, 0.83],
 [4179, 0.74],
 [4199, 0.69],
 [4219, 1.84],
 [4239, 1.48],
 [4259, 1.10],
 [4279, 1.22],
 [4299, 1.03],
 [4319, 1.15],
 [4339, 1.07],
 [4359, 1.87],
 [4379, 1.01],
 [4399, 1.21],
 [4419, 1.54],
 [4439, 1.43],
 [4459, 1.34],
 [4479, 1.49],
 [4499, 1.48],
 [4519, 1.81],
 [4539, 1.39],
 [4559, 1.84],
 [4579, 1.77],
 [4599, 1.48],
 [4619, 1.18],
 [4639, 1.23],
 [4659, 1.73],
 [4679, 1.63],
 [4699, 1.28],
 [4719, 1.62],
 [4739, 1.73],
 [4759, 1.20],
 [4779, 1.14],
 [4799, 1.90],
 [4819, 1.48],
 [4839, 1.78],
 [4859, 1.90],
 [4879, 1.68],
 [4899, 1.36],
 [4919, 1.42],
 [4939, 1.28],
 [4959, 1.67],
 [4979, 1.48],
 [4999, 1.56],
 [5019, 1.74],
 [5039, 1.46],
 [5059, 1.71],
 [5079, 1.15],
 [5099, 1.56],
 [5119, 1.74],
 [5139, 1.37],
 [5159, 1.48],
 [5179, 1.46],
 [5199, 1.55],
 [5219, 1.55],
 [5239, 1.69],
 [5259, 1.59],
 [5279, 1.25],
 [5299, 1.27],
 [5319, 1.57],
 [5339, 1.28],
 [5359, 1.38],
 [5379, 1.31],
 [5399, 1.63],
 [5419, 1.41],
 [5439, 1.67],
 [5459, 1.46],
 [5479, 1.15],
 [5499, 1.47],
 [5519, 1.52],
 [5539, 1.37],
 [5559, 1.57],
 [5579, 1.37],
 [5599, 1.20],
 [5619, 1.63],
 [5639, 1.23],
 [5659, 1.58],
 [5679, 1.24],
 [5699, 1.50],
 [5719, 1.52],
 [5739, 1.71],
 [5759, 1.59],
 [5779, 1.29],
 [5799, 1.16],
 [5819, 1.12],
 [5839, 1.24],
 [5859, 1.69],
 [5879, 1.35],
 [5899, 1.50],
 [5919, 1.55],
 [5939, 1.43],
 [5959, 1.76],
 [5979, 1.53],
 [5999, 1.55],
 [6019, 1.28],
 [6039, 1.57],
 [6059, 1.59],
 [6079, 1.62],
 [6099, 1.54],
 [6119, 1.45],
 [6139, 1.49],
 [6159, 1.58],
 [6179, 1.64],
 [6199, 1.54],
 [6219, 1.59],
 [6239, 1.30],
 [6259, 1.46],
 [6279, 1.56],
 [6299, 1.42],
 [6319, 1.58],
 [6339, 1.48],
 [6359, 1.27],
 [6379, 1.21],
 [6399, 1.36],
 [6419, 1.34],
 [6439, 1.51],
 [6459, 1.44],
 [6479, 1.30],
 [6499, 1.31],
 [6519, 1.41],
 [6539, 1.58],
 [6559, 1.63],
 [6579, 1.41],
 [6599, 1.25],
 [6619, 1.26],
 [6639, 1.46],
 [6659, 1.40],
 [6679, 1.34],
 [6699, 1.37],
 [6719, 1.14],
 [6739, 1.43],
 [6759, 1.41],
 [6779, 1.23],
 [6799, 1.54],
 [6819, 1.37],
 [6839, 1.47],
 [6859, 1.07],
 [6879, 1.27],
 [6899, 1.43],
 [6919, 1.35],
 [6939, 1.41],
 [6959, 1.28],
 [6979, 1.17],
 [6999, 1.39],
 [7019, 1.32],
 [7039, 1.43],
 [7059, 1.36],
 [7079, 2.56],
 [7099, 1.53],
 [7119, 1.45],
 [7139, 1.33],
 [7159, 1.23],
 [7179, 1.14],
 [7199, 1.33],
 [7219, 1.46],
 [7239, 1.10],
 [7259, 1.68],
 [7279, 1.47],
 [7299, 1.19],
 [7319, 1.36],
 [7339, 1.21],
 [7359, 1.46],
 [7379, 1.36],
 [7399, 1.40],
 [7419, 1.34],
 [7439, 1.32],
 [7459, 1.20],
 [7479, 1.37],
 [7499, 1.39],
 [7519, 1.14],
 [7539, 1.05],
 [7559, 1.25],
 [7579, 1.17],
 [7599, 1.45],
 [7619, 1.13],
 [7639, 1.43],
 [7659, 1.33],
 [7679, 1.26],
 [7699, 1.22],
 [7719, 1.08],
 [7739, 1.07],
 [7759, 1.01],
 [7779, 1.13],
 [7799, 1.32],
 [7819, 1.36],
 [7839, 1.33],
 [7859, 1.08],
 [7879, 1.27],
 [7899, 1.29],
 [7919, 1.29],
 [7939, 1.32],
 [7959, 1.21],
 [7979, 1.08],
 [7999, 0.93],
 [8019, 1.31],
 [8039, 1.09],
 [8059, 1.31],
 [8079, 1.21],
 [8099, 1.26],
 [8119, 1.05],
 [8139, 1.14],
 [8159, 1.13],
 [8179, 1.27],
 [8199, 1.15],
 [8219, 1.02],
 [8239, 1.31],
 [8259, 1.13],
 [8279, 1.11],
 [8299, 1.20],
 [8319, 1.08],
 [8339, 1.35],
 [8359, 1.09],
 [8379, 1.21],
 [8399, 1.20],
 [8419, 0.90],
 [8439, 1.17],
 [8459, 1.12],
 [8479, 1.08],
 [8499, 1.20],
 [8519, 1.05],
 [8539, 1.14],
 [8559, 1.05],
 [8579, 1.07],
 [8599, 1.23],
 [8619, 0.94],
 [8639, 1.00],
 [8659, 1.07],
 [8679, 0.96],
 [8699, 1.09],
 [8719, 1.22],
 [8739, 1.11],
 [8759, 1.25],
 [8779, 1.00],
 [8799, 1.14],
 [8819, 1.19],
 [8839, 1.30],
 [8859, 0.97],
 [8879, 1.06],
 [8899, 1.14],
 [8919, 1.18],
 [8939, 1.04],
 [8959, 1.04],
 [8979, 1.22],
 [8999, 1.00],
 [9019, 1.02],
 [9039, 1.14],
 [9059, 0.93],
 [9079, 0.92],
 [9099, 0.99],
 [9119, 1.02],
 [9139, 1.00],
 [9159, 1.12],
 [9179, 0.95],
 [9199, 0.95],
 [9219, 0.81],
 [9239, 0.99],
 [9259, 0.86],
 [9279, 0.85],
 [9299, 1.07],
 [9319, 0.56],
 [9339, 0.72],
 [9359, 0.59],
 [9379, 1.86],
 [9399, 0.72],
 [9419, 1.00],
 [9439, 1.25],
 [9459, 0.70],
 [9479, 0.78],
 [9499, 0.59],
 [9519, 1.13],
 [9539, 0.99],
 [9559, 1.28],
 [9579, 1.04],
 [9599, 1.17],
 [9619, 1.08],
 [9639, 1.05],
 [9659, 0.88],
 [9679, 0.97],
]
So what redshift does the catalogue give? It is 0.079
